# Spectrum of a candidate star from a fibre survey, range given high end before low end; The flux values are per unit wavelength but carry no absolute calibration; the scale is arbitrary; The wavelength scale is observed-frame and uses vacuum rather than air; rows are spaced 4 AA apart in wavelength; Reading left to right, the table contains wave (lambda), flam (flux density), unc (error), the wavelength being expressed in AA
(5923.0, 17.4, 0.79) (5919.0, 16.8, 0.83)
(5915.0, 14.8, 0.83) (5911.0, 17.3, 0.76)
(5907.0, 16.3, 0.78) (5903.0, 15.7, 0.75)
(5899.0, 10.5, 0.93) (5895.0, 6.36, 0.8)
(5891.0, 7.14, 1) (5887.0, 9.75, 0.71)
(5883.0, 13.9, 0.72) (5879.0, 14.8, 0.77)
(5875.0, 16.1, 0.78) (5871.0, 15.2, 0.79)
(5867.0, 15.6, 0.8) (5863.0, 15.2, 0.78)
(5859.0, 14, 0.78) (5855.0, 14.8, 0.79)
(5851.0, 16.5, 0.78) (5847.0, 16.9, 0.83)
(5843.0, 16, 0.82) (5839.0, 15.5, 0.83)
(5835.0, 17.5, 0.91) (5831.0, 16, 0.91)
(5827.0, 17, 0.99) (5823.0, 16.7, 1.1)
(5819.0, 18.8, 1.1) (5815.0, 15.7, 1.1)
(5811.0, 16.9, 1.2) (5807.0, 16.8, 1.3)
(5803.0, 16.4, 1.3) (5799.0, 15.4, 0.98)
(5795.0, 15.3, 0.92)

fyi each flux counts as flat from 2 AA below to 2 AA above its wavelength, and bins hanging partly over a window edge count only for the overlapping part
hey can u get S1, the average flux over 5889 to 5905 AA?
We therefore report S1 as 9.93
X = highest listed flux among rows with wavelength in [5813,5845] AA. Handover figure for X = 18.8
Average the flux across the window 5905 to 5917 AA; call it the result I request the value 16.1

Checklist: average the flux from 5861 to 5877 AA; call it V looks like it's 15.5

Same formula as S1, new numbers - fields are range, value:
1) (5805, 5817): 16.5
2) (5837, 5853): 16.2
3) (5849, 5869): 15.2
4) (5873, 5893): 12.3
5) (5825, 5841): 16.5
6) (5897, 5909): 14.2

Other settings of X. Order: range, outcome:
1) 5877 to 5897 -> 14.8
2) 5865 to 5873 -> 15.6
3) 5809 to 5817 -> 16.9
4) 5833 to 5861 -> 17.5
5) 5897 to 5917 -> 17.3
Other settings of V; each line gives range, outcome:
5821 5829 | 16.9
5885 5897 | 7.75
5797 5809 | 16.2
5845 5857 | 16.1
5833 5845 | 16.3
